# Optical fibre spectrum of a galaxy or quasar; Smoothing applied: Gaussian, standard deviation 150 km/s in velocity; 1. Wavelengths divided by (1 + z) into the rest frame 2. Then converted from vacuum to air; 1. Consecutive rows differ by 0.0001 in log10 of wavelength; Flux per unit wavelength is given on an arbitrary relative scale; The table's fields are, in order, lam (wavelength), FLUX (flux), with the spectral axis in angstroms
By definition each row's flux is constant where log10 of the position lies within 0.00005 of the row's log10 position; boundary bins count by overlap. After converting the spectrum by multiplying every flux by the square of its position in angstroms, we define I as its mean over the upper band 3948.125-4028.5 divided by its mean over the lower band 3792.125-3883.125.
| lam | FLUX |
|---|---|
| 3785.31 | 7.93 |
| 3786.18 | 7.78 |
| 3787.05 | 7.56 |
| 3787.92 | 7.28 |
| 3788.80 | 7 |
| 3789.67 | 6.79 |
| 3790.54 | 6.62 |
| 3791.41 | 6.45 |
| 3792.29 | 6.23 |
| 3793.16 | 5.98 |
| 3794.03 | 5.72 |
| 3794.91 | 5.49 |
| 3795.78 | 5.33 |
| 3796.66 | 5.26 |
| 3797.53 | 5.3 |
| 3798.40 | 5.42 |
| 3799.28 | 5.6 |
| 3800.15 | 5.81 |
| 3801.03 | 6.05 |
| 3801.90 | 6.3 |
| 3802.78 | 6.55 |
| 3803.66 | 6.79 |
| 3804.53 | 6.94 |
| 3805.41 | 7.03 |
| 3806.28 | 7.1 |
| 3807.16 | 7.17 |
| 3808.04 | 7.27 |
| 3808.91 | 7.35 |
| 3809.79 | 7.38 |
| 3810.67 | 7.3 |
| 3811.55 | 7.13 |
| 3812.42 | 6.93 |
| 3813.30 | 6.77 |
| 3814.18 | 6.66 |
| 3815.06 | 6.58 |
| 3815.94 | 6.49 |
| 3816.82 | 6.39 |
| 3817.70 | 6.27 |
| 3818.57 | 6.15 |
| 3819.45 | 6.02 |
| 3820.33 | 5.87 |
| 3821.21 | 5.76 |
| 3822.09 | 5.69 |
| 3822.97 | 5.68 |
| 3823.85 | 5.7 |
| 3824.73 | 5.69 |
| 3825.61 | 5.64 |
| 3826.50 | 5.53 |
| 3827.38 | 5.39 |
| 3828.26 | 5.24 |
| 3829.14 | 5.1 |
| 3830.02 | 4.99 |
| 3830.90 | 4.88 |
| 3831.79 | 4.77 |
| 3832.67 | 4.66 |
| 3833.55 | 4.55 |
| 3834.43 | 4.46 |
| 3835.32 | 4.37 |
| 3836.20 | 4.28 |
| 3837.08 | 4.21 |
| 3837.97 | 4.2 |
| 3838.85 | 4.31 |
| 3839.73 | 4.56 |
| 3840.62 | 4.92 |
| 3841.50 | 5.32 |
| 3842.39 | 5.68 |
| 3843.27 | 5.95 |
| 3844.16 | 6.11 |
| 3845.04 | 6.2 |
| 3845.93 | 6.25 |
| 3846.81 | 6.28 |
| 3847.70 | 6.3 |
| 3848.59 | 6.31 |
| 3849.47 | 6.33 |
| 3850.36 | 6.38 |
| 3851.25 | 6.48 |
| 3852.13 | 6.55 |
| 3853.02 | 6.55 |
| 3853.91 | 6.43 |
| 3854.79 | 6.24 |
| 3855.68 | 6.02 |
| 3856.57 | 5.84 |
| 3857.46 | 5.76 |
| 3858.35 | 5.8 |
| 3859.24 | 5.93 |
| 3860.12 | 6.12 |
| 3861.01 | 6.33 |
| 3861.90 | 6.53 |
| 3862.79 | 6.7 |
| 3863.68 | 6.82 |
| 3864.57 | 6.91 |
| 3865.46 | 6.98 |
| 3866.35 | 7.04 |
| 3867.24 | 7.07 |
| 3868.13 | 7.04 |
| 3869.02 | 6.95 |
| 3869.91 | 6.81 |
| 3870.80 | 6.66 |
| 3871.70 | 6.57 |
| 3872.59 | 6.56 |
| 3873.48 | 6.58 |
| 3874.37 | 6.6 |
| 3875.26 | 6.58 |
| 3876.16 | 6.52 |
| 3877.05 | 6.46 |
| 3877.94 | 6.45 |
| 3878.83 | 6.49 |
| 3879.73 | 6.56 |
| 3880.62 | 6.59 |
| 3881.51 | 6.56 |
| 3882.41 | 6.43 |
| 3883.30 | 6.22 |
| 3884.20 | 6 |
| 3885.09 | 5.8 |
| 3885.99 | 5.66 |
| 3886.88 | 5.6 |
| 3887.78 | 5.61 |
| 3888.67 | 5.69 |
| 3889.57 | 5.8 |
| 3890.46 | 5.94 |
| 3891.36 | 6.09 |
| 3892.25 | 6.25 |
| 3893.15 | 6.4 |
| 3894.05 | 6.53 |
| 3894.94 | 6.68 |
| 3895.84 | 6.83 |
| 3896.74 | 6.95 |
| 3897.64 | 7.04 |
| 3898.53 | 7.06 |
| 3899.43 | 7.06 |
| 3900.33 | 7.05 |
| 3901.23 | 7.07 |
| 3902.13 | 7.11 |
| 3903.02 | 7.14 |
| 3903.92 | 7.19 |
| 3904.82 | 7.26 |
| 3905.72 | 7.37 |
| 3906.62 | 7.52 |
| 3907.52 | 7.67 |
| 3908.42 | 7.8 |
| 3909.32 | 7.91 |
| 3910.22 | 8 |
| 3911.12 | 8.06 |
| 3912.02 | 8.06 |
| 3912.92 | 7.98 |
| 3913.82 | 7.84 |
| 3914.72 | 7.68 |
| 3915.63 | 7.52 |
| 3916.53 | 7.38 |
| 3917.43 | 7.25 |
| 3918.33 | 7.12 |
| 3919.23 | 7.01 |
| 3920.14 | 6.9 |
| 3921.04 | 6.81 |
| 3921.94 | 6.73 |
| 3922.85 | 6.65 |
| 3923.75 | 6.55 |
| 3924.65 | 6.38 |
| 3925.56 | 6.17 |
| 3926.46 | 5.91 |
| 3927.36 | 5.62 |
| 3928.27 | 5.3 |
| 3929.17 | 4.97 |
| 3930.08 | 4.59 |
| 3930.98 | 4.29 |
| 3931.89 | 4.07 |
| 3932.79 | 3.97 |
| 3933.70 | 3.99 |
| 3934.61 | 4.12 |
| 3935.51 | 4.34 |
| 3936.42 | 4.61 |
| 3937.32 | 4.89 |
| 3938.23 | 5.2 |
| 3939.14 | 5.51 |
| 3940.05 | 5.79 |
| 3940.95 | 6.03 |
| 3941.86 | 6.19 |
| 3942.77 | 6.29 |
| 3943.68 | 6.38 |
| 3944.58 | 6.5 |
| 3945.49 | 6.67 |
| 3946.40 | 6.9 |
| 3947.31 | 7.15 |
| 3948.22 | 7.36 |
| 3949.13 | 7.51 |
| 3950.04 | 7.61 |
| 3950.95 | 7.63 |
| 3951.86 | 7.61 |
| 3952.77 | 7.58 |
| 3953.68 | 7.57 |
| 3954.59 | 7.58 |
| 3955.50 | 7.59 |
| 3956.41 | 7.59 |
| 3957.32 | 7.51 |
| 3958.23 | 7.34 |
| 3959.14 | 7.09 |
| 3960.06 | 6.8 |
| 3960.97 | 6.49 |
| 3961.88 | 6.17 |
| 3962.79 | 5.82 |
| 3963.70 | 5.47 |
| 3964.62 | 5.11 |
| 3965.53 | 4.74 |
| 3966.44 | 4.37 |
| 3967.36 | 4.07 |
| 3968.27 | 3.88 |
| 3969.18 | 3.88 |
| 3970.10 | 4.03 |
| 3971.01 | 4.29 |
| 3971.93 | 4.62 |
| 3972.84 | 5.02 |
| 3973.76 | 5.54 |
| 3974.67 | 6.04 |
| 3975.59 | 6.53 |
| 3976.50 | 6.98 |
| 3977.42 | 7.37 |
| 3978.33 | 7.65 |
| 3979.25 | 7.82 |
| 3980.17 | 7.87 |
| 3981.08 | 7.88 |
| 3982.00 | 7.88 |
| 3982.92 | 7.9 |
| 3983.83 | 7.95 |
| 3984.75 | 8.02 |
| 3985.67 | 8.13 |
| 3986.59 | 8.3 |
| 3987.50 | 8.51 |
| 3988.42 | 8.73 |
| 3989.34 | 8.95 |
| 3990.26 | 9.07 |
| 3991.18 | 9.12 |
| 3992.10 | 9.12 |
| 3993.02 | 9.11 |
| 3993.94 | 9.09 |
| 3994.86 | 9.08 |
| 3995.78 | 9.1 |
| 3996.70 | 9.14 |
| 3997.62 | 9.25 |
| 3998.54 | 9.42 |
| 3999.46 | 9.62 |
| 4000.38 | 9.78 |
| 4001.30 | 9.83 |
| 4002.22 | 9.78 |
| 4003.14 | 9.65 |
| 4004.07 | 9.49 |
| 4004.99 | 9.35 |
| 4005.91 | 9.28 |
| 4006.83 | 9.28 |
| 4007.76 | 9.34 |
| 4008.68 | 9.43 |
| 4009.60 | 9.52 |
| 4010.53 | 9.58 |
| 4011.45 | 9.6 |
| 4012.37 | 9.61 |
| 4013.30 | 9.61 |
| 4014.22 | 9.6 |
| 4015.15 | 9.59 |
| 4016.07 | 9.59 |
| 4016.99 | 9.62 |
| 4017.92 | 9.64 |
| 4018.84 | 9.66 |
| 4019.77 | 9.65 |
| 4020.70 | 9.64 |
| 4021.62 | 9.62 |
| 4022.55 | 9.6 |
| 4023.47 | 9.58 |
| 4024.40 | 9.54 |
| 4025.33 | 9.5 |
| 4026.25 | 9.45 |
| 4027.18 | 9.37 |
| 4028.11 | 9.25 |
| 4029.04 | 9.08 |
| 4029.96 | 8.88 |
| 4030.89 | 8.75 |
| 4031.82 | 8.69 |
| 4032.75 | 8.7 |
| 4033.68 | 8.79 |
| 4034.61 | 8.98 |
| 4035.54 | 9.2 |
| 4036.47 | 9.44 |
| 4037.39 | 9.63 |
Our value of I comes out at 1.43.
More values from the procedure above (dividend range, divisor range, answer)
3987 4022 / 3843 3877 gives 1.57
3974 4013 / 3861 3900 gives 1.42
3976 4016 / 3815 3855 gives 1.73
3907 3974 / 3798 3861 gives 1.11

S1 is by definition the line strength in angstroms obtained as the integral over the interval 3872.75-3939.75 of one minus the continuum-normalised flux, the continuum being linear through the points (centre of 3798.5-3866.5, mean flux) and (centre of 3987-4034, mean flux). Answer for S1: 8.7 angstroms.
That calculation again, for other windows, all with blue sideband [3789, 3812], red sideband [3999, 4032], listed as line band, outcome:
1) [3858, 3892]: 4.87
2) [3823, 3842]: 5.39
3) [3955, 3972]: 5.98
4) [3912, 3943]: 8.48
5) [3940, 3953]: 2.44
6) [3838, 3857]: 3.14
